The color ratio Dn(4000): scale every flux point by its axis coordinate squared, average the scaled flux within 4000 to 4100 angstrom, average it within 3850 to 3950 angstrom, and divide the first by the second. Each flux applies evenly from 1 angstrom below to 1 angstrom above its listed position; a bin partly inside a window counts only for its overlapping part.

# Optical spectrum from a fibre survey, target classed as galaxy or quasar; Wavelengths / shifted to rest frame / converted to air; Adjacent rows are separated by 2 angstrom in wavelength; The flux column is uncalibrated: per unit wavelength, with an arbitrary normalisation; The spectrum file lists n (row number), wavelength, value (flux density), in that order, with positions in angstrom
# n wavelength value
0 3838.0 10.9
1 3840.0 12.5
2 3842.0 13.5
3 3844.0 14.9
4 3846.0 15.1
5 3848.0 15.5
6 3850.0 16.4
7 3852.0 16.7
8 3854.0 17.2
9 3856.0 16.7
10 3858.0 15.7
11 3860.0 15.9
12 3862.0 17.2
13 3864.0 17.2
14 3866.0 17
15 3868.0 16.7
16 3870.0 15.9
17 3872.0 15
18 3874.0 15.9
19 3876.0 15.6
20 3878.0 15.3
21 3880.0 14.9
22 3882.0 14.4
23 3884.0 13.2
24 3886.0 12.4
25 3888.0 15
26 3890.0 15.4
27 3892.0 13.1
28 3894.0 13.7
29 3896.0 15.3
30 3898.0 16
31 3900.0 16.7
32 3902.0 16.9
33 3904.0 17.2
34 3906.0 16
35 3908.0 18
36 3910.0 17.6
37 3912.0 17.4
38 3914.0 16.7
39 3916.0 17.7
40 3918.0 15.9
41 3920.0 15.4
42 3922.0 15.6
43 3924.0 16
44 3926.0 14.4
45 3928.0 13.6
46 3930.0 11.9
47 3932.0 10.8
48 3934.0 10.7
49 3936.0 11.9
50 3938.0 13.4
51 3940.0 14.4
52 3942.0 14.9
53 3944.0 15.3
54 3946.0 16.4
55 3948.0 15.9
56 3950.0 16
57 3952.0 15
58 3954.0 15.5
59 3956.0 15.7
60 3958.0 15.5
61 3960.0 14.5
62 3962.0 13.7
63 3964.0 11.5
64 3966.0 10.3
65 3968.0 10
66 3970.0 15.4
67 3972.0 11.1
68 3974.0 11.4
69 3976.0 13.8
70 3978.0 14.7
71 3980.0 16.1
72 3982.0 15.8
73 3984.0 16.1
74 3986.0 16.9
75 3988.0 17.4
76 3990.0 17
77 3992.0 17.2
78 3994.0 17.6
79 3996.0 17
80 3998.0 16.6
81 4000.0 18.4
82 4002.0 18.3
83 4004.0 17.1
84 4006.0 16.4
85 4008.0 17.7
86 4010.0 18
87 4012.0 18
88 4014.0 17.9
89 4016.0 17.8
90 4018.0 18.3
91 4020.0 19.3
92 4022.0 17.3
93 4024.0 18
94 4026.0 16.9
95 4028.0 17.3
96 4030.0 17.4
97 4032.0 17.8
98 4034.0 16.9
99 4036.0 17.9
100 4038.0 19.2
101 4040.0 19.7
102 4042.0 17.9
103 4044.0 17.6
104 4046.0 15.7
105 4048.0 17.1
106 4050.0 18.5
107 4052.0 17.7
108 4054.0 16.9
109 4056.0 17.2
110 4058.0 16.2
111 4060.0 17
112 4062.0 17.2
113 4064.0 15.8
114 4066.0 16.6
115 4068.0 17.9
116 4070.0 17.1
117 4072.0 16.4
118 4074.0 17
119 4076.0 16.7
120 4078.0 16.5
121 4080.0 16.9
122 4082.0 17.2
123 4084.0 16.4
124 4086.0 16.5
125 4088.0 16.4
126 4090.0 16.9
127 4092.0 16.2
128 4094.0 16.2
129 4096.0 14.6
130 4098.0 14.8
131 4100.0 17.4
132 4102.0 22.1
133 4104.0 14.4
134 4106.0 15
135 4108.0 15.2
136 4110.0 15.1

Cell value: 1.21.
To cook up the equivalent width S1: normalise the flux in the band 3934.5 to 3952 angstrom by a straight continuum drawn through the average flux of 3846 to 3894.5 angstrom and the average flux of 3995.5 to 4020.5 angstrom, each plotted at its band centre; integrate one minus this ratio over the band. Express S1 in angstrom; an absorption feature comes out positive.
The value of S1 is 2.1 angstrom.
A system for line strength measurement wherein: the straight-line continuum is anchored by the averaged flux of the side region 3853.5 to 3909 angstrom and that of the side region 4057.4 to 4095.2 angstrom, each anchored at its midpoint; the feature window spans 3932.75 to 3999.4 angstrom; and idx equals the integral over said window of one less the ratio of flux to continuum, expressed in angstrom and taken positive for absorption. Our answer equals 5.9 angstrom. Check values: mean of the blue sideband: 15.7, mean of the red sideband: 16.7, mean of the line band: 14.7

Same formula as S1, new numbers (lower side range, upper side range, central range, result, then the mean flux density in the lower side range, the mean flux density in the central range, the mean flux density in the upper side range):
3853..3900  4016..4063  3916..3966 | 6.1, 15.4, 14.3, 17.6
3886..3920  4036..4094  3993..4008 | -0.6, 16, 17.4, 17.1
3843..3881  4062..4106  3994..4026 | -2.5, 16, 17.7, 16.6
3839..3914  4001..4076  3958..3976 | 4.5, 15.7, 12.5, 17.5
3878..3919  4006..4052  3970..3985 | 2.4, 15.7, 14.2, 17.8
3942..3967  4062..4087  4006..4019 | -1.8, 14.6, 17.8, 16.8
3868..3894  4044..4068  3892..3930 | -2.1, 14.7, 15.9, 17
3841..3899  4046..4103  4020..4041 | -1.7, 15.4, 17.9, 16.9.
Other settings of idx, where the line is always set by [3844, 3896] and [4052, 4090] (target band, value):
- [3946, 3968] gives 2.4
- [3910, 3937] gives 2.1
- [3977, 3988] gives 0.1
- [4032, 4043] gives -1.1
